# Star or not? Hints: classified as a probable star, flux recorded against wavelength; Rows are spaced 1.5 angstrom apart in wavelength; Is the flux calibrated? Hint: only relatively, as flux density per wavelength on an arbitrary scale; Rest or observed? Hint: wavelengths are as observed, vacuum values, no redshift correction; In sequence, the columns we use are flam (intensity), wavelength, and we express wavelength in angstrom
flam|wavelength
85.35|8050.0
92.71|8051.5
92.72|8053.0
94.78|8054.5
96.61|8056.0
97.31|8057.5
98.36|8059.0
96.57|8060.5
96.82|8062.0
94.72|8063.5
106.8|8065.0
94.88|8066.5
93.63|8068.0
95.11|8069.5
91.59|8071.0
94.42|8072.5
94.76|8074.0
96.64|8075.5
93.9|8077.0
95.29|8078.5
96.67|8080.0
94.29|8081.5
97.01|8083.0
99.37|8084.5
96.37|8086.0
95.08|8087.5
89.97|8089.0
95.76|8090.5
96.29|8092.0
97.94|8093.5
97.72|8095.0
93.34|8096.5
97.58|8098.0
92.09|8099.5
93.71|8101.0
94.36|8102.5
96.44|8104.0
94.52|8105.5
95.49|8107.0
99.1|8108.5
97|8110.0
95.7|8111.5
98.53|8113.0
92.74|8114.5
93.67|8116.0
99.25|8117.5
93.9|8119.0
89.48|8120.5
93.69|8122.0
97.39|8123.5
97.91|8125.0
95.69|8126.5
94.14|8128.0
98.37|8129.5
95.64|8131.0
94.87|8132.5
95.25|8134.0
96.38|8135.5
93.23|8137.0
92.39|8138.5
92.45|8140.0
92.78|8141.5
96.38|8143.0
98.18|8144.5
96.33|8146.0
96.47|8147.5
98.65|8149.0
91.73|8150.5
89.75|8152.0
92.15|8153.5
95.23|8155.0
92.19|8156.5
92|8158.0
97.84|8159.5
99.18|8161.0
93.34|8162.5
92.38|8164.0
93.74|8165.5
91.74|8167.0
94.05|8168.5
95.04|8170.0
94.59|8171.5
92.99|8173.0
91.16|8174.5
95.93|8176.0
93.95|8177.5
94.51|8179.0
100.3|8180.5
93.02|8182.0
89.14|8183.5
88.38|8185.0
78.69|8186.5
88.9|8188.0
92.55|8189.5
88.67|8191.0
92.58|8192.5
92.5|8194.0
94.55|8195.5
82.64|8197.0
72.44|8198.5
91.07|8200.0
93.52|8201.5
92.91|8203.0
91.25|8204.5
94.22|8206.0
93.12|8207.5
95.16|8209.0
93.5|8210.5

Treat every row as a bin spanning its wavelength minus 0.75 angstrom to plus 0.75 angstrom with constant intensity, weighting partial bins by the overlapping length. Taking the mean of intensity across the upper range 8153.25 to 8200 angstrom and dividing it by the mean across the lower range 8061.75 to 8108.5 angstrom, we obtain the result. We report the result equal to 0.96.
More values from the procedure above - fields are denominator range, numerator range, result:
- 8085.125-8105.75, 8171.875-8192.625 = 0.96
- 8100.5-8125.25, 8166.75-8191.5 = 0.96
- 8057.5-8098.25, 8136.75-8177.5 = 0.98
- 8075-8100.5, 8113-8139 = 0.99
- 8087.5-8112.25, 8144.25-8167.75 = 0.99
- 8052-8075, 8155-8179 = 0.98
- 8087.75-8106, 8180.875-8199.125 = 0.93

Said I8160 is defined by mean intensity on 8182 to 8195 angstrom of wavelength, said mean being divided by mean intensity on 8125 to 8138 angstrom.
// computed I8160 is 0.93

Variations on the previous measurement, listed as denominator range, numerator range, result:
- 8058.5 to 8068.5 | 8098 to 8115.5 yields 0.98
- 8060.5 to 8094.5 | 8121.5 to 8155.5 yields 0.99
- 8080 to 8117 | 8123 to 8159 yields 0.99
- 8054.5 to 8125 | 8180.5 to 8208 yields 0.94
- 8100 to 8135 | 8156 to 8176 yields 0.98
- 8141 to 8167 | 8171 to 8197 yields 0.97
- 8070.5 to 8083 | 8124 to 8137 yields 1.01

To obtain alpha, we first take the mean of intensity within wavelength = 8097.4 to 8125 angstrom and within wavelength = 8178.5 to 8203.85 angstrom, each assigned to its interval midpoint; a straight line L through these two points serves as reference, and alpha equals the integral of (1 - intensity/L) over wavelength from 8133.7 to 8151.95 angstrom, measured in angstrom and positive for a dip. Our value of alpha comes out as -0.3 angstrom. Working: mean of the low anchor 95.3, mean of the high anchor 89.7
